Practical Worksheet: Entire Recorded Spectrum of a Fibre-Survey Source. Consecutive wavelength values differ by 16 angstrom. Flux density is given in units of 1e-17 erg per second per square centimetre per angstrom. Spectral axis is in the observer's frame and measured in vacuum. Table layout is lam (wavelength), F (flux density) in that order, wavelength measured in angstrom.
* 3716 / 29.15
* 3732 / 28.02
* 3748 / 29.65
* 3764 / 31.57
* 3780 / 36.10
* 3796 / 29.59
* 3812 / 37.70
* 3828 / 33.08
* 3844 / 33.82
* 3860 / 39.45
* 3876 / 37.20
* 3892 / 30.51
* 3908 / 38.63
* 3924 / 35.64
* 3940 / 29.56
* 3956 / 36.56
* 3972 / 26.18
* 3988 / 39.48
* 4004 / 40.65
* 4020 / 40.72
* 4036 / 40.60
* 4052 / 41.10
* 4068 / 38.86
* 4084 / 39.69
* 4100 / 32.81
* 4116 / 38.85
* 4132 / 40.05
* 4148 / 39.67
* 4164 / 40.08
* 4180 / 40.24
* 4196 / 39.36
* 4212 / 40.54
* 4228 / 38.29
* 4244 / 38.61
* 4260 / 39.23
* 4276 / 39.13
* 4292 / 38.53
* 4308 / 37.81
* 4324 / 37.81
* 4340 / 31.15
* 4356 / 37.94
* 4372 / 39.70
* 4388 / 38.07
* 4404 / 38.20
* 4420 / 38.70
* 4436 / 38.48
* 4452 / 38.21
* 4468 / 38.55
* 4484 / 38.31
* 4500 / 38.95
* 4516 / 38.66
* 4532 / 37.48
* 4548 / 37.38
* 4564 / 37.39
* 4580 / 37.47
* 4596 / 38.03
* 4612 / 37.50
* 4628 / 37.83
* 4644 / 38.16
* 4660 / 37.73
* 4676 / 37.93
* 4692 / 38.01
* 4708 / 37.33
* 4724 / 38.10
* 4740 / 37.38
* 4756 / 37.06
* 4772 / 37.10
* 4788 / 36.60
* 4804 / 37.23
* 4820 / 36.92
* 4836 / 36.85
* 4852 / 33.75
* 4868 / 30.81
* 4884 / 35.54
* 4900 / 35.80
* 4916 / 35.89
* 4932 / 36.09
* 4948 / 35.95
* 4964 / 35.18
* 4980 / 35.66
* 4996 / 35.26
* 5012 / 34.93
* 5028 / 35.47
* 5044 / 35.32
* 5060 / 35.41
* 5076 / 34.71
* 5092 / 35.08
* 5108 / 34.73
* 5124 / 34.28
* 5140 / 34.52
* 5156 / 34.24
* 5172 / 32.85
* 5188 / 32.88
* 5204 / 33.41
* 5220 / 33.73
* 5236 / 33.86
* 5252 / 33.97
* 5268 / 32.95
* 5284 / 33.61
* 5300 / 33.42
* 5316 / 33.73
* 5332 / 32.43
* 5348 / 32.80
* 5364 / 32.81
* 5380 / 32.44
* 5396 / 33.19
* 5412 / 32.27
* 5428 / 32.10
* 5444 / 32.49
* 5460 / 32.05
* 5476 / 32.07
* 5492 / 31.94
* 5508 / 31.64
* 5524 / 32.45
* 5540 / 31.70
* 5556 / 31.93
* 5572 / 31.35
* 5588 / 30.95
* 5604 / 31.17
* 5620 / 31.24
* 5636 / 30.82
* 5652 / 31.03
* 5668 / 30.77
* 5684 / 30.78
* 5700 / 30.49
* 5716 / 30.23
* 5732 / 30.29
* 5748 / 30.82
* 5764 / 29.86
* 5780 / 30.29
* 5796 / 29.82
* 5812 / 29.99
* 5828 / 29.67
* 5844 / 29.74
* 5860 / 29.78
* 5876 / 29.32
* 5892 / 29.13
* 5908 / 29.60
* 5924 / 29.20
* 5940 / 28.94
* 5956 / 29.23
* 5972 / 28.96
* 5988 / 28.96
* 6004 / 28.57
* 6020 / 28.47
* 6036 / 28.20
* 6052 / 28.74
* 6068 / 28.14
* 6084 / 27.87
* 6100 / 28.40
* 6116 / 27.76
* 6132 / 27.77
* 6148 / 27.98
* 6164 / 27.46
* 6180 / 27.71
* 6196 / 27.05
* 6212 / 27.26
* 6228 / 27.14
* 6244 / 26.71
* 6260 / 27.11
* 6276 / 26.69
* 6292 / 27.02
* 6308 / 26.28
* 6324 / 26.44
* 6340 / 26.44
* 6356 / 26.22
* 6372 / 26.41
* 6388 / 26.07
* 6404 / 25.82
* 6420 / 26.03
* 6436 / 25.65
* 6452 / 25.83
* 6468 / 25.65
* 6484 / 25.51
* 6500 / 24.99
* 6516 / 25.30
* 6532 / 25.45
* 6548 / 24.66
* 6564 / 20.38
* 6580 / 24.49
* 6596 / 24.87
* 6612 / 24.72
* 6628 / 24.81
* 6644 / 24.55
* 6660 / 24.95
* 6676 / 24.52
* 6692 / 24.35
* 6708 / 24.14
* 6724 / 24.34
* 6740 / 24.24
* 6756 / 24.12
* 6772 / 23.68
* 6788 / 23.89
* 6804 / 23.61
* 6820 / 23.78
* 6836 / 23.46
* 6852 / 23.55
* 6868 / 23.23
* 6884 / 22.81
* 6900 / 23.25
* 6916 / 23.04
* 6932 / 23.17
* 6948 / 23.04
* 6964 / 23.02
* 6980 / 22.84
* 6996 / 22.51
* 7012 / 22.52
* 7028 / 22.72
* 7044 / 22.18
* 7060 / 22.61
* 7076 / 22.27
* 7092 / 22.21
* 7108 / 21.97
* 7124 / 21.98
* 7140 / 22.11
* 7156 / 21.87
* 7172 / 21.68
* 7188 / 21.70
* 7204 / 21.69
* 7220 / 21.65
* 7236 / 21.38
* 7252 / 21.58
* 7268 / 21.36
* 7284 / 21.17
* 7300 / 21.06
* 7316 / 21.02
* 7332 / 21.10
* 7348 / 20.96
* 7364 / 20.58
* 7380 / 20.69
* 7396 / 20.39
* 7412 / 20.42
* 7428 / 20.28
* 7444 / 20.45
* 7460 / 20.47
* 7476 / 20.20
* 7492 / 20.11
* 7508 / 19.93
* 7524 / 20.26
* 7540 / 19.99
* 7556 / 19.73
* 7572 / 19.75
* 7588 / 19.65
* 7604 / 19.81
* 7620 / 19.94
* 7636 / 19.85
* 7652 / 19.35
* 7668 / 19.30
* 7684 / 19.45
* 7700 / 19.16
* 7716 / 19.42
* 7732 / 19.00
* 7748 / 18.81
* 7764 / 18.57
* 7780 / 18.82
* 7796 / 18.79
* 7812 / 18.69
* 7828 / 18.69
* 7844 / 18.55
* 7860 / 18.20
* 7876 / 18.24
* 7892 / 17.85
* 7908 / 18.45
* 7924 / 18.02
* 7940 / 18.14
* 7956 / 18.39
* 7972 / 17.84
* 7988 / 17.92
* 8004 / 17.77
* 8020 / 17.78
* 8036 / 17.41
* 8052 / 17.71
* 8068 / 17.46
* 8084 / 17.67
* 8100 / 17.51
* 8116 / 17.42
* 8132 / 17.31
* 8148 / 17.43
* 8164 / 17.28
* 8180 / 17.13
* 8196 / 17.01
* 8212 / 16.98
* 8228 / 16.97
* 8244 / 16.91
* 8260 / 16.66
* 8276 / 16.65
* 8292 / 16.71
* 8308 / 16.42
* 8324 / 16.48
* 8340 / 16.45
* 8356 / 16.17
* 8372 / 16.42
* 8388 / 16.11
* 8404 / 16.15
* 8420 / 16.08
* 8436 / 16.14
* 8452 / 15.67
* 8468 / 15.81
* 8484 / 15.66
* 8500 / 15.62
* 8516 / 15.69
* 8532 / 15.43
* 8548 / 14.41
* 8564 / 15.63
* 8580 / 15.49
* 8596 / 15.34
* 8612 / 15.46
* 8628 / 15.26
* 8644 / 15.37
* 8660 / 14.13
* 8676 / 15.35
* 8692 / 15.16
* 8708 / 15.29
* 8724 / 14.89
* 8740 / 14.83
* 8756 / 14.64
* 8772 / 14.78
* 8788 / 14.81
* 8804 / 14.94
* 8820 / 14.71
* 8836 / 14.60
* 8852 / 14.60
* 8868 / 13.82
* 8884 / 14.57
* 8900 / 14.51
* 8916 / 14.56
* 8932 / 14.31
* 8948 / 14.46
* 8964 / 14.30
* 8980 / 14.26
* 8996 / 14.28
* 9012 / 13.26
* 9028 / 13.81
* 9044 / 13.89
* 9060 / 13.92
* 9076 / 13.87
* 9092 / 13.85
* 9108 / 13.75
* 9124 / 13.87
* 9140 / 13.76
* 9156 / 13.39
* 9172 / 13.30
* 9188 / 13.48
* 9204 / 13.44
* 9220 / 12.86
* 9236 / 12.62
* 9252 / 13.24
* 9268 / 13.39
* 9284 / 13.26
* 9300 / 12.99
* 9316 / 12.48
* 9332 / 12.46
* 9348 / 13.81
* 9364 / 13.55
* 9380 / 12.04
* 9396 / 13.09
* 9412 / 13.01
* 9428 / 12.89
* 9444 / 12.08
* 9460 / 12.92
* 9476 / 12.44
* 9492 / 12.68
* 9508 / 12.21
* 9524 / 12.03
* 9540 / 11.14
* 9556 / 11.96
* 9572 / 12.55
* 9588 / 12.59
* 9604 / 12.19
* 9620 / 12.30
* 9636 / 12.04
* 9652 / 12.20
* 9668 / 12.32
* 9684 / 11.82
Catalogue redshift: 0.00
